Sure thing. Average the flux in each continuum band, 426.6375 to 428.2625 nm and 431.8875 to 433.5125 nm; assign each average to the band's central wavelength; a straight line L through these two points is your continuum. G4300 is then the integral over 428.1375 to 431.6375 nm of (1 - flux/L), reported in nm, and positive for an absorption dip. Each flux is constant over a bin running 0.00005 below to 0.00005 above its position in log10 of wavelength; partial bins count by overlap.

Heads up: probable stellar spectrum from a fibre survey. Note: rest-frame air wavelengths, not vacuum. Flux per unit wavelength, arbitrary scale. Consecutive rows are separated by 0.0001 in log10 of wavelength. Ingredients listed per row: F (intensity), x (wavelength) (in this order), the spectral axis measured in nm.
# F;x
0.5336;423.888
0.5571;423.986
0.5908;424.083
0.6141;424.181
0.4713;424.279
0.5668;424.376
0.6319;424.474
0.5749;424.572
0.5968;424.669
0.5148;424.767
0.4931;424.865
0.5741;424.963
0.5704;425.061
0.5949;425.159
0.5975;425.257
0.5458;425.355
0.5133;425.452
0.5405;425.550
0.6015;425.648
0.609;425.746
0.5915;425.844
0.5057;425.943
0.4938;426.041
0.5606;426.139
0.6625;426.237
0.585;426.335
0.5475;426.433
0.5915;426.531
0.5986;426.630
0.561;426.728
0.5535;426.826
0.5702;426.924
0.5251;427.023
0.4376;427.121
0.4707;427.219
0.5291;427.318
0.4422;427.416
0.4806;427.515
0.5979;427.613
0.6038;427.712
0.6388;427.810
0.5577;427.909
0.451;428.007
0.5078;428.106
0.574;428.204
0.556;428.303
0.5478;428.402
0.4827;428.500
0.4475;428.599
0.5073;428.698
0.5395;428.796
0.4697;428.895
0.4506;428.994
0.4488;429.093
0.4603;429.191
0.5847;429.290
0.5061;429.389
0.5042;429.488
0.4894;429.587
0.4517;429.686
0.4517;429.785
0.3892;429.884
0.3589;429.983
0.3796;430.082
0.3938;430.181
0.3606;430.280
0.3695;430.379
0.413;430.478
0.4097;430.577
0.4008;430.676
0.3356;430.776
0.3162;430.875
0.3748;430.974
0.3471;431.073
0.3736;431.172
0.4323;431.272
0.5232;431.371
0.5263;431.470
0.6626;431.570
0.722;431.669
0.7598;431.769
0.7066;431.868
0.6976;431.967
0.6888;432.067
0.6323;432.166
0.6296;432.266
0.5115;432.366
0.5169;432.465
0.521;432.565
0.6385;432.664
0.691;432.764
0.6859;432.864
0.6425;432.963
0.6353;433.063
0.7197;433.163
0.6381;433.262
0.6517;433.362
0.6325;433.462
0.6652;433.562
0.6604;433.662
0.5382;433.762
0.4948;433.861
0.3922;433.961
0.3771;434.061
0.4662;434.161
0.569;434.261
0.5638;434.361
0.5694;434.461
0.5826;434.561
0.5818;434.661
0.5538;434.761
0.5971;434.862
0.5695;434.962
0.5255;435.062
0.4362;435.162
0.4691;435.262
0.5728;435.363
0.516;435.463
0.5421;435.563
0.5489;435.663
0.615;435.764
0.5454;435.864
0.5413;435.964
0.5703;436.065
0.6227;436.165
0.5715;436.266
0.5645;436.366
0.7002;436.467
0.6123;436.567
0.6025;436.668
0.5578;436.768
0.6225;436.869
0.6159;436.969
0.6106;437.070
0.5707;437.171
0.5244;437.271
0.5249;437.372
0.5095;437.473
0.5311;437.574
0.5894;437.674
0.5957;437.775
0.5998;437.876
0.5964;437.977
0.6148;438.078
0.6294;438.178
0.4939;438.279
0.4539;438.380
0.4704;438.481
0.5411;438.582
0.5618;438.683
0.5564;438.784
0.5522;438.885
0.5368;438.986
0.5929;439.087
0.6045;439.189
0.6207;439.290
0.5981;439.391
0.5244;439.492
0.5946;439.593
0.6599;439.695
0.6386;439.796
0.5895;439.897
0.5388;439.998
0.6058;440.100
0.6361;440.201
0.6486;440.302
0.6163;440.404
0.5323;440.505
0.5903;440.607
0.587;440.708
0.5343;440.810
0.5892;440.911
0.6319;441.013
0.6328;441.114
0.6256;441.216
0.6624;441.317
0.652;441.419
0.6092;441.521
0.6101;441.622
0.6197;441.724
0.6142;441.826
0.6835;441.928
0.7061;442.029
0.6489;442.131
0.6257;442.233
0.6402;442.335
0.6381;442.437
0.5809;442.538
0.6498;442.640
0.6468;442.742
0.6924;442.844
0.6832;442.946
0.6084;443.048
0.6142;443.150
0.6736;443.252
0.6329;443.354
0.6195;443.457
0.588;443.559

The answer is 0.752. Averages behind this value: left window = 0.533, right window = 0.635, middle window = 0.454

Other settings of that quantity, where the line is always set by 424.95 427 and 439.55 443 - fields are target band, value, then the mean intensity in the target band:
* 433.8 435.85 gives 0.25 nm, 0.528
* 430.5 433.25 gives 0.15 nm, 0.559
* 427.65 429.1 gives 0.14 nm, 0.521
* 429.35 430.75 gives 0.40 nm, 0.418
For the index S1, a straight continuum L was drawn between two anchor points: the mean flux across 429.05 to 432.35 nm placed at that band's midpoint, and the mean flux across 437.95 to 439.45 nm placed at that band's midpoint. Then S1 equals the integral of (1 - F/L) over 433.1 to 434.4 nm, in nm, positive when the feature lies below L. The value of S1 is -0.13 nm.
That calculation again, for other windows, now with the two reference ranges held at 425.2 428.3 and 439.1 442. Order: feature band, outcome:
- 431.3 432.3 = -0.137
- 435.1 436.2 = 0.086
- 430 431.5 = 0.457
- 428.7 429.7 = 0.121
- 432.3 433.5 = -0.098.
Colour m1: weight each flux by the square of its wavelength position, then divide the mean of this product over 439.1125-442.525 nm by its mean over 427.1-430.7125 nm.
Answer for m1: 1.36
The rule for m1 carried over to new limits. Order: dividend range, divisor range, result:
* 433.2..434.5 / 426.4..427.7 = 1.08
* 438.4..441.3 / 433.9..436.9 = 1.08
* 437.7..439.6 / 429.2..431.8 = 1.29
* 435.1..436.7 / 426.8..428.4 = 1.10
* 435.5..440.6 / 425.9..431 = 1.23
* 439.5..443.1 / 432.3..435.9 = 1.13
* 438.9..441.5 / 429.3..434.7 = 1.18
